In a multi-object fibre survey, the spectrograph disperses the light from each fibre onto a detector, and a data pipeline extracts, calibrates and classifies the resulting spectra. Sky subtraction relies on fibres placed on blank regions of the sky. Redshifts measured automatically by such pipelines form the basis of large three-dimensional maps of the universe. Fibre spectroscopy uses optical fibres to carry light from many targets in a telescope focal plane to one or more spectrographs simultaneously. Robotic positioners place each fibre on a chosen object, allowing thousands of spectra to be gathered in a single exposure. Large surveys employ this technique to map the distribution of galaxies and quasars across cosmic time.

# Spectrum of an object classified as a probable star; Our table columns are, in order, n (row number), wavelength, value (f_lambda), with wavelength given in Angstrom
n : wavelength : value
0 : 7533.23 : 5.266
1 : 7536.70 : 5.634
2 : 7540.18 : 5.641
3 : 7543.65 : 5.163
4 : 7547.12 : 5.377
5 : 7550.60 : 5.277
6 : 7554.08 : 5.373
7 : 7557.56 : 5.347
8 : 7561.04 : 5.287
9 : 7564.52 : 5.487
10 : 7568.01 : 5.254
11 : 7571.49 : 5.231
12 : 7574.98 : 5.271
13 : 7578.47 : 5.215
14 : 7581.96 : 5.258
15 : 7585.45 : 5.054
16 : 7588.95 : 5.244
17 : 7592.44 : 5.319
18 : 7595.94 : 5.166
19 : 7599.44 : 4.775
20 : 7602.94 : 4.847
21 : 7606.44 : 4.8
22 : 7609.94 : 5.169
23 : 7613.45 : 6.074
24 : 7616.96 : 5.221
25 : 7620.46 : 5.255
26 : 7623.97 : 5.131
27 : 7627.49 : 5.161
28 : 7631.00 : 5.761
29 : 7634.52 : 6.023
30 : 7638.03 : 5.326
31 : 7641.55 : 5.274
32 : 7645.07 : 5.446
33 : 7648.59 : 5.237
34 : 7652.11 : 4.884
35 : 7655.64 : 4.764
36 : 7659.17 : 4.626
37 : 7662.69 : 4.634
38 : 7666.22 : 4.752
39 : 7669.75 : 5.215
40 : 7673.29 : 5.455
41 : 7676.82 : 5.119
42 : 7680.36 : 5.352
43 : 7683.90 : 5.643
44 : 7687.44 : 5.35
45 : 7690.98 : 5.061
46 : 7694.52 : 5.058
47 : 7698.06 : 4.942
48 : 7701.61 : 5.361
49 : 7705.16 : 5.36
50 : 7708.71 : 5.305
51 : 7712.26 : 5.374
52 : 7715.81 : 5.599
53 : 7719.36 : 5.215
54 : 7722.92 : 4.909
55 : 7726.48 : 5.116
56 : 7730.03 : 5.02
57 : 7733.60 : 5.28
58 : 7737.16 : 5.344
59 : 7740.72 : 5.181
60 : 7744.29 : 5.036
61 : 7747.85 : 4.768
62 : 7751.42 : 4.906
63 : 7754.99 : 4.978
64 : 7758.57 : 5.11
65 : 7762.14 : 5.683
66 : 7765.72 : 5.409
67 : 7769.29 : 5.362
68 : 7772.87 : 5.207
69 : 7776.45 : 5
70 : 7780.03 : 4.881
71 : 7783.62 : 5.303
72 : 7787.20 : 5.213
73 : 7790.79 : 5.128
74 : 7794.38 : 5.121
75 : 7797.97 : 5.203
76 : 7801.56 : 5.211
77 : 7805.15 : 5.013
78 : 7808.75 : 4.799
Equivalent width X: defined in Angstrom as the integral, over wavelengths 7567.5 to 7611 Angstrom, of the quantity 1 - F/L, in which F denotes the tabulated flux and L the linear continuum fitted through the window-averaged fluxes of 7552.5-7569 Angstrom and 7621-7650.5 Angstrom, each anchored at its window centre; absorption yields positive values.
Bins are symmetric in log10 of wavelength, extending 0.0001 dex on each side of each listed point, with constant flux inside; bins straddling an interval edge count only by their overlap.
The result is 2.1 Angstrom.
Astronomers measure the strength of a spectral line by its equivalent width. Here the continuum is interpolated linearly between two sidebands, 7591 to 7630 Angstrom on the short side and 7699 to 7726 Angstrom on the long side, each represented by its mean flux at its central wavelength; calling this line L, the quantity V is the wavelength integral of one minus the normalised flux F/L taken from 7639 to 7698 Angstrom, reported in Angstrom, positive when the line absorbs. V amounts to 1.4 Angstrom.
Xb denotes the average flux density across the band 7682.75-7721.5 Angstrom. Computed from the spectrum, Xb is 5.29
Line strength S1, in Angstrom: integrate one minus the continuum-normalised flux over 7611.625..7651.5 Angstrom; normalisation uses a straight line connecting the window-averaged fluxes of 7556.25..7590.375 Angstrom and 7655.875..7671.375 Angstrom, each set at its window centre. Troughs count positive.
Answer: -3.7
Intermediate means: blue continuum 5.26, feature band 5.43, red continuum 4.8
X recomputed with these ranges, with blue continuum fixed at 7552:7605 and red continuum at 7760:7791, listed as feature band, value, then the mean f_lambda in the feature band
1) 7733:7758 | 0.9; 5.06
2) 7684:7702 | 0.2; 5.18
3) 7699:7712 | -0.2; 5.32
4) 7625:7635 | -0.7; 5.56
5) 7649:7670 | 1.7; 4.81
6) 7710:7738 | 0.0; 5.23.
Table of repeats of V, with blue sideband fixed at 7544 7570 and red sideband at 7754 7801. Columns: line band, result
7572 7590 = 0.37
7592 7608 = 1.06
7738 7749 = 0.39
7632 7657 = -0.09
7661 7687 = 0.42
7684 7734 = 0.20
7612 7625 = -0.30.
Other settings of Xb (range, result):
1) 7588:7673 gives 5.18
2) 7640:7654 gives 5.21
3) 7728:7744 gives 5.19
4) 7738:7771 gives 5.16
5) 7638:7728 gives 5.17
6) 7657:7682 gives 5.02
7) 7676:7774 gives 5.22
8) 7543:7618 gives 5.24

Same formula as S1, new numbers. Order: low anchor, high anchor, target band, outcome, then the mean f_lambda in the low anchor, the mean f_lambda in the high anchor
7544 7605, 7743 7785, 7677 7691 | -0.5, 5.22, 5.14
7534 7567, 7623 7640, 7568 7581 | 0.4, 5.39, 5.49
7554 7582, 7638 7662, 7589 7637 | -1.2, 5.3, 5.04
